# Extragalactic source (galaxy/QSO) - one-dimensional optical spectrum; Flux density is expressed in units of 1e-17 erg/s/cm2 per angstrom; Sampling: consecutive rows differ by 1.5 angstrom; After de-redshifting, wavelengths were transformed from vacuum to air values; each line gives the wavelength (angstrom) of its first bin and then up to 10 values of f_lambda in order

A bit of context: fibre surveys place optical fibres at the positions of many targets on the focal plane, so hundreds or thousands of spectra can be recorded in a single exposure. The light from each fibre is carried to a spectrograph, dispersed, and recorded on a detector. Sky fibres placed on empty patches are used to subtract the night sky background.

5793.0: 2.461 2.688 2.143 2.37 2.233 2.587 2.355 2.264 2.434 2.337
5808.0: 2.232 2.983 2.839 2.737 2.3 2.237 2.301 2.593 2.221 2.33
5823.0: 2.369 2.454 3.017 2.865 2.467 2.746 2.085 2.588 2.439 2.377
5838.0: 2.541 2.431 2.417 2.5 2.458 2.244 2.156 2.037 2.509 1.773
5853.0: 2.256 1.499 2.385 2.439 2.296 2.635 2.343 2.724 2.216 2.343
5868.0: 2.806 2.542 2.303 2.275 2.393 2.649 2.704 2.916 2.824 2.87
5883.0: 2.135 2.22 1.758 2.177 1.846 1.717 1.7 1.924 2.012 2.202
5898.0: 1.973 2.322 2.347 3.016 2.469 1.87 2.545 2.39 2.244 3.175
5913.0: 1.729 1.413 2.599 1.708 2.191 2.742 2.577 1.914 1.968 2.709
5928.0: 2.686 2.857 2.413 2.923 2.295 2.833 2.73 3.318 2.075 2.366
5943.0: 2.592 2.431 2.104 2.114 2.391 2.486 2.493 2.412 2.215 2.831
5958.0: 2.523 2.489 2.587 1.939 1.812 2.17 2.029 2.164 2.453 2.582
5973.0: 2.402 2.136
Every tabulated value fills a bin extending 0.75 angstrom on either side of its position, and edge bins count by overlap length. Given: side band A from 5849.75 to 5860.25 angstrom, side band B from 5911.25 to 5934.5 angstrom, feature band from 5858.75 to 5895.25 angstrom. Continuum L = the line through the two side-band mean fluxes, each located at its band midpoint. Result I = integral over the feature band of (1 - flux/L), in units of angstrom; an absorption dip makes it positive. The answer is -1.8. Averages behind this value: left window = 2.17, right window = 2.35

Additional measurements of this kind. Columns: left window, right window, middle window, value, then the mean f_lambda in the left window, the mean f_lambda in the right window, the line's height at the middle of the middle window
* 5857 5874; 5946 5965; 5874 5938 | 1.5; 2.45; 2.35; 2.4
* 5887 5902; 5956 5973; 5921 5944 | -3.8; 2.04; 2.32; 2.19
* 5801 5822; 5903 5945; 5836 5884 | 0.6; 2.44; 2.42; 2.43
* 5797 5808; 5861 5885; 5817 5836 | -0.7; 2.36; 2.52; 2.41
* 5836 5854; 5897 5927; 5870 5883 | -1.7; 2.3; 2.29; 2.29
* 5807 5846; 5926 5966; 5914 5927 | 1.4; 2.49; 2.47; 2.48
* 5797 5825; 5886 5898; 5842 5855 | 0.2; 2.43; 1.93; 2.2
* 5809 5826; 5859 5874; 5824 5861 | 1.4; 2.5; 2.45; 2.48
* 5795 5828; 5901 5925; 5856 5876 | -0.7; 2.46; 2.3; 2.37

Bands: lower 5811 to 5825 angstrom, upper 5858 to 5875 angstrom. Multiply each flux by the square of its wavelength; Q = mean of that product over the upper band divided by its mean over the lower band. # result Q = 1.0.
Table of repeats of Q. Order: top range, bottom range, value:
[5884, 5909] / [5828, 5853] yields 0.93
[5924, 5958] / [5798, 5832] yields 1.05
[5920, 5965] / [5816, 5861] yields 1.07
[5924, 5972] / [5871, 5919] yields 1.10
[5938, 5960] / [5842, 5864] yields 1.11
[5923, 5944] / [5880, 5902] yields 1.22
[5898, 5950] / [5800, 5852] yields 1.02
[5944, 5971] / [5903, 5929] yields 1.02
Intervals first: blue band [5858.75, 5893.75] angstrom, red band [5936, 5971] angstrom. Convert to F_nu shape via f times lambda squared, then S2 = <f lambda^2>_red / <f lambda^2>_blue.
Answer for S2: 1.04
